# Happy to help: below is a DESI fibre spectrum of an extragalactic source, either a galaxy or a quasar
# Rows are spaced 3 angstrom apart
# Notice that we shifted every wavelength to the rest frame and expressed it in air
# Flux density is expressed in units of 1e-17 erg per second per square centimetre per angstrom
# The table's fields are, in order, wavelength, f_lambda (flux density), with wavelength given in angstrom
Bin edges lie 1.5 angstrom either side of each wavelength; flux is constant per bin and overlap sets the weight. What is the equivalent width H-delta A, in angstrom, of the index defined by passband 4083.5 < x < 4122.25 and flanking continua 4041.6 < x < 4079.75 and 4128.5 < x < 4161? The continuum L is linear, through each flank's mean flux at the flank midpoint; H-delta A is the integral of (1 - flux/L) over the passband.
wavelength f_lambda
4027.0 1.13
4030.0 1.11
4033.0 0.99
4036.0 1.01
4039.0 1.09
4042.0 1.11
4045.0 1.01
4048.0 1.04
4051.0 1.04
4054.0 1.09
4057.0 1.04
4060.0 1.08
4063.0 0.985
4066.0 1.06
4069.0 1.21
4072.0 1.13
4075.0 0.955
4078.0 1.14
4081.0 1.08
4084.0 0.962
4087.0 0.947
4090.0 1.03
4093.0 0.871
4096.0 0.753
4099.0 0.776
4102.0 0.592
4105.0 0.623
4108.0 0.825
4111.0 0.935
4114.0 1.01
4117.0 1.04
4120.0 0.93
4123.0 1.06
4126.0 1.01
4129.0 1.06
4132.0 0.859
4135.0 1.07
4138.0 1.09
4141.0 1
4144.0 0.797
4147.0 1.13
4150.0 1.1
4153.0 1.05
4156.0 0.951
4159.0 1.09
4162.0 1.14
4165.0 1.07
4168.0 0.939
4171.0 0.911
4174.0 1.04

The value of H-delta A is 6.4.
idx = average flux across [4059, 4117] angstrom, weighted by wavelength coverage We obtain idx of 0.947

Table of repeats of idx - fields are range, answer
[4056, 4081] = 1.08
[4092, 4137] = 0.897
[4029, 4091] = 1.05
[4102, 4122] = 0.875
